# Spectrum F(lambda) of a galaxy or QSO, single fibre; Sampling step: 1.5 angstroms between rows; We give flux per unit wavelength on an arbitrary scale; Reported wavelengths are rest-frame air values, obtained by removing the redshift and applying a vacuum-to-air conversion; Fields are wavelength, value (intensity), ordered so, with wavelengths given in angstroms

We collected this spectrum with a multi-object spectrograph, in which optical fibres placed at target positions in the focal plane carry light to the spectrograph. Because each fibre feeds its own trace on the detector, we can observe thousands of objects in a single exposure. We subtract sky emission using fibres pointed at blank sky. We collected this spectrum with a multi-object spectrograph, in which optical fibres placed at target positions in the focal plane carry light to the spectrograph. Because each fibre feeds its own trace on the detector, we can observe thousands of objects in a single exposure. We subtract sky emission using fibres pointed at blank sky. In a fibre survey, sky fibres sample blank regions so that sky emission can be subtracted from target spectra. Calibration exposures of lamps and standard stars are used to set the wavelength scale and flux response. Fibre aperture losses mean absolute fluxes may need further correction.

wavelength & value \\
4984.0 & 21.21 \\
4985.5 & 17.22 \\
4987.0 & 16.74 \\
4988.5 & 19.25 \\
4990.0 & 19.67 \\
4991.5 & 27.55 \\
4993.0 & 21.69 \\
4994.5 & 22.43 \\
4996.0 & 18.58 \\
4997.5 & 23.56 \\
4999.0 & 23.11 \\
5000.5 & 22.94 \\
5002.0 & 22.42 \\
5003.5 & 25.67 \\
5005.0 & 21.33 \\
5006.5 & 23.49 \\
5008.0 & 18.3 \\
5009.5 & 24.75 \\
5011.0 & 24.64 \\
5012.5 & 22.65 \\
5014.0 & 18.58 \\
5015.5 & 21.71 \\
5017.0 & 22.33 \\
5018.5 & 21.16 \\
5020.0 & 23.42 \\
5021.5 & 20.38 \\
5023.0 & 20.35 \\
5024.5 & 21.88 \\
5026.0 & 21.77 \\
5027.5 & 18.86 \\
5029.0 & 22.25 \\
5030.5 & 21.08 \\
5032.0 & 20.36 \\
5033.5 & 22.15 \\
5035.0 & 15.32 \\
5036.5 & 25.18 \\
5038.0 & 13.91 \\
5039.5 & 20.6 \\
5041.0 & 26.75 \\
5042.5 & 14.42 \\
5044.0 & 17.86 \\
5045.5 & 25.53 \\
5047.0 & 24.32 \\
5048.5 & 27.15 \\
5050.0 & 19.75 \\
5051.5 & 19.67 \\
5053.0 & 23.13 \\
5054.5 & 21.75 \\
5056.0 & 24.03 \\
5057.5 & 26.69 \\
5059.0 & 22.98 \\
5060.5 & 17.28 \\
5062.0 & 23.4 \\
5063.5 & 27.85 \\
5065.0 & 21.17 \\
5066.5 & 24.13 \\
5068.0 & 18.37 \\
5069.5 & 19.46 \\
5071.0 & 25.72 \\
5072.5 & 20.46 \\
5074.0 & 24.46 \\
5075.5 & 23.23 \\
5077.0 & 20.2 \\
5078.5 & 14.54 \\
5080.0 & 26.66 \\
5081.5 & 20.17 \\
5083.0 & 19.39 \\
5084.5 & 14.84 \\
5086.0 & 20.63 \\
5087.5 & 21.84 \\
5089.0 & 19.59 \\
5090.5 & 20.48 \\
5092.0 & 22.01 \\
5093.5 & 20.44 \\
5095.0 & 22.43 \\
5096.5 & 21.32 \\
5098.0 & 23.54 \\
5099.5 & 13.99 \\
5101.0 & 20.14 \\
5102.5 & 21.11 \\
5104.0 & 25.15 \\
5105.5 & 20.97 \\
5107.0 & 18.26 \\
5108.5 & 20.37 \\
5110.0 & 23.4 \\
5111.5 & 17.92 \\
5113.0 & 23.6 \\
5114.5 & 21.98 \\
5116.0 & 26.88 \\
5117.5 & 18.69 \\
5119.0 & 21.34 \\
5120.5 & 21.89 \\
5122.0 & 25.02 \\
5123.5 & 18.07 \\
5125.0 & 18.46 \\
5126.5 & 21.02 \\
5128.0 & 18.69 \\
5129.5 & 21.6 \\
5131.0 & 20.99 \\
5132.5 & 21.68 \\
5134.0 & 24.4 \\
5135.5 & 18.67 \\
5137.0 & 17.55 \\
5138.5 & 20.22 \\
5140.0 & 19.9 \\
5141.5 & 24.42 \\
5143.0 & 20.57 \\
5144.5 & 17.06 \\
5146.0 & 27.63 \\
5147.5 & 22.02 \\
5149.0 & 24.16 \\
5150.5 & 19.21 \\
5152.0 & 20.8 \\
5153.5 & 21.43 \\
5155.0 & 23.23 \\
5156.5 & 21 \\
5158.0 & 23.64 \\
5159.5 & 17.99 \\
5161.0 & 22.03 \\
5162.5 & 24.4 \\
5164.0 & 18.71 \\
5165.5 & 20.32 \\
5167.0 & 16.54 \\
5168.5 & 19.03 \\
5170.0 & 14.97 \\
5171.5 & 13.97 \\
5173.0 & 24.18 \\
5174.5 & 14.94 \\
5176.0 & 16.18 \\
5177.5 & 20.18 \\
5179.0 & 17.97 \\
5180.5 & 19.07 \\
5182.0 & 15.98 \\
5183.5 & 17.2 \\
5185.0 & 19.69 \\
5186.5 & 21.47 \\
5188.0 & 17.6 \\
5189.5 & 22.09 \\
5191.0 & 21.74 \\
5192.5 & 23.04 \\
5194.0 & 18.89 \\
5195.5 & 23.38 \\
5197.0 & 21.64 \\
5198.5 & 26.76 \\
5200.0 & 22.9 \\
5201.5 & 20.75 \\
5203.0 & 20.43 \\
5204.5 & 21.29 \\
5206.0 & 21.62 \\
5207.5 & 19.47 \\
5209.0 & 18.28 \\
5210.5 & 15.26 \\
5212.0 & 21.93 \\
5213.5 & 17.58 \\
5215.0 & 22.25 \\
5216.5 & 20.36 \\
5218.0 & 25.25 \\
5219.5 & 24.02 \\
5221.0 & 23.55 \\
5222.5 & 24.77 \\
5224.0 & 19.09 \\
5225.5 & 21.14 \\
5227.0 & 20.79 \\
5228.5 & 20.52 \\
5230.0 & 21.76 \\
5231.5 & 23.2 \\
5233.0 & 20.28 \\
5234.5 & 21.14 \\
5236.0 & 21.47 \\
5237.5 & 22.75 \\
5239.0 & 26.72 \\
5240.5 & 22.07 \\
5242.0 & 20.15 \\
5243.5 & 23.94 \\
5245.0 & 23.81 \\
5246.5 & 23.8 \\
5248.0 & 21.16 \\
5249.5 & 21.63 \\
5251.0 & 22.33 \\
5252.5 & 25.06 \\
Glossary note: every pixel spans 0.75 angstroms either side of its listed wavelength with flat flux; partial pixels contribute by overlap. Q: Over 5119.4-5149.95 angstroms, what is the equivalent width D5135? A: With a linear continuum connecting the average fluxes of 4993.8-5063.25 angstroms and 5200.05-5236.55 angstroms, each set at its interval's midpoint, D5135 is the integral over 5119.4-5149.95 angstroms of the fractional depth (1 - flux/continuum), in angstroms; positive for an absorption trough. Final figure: 0.32 angstroms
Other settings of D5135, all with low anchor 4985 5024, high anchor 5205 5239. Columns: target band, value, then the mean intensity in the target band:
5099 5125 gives 0.5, 21.1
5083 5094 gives 0.8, 19.9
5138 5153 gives -0.1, 21.6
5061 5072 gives -0.6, 22.7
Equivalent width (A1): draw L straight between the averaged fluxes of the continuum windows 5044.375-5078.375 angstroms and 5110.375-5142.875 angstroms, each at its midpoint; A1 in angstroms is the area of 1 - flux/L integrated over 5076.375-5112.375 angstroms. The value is 2.3 angstroms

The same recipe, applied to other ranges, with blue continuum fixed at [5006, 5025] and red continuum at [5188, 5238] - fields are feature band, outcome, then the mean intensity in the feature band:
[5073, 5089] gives 0.8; 20.5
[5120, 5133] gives 0.5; 20.8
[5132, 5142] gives 0.3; 20.9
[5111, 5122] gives -0.2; 22.1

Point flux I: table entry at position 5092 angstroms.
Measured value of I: 22.01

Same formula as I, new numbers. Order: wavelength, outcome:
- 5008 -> 18.3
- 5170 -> 14.97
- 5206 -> 21.62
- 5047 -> 24.32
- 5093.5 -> 20.44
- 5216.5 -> 20.36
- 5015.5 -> 21.71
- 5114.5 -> 21.98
